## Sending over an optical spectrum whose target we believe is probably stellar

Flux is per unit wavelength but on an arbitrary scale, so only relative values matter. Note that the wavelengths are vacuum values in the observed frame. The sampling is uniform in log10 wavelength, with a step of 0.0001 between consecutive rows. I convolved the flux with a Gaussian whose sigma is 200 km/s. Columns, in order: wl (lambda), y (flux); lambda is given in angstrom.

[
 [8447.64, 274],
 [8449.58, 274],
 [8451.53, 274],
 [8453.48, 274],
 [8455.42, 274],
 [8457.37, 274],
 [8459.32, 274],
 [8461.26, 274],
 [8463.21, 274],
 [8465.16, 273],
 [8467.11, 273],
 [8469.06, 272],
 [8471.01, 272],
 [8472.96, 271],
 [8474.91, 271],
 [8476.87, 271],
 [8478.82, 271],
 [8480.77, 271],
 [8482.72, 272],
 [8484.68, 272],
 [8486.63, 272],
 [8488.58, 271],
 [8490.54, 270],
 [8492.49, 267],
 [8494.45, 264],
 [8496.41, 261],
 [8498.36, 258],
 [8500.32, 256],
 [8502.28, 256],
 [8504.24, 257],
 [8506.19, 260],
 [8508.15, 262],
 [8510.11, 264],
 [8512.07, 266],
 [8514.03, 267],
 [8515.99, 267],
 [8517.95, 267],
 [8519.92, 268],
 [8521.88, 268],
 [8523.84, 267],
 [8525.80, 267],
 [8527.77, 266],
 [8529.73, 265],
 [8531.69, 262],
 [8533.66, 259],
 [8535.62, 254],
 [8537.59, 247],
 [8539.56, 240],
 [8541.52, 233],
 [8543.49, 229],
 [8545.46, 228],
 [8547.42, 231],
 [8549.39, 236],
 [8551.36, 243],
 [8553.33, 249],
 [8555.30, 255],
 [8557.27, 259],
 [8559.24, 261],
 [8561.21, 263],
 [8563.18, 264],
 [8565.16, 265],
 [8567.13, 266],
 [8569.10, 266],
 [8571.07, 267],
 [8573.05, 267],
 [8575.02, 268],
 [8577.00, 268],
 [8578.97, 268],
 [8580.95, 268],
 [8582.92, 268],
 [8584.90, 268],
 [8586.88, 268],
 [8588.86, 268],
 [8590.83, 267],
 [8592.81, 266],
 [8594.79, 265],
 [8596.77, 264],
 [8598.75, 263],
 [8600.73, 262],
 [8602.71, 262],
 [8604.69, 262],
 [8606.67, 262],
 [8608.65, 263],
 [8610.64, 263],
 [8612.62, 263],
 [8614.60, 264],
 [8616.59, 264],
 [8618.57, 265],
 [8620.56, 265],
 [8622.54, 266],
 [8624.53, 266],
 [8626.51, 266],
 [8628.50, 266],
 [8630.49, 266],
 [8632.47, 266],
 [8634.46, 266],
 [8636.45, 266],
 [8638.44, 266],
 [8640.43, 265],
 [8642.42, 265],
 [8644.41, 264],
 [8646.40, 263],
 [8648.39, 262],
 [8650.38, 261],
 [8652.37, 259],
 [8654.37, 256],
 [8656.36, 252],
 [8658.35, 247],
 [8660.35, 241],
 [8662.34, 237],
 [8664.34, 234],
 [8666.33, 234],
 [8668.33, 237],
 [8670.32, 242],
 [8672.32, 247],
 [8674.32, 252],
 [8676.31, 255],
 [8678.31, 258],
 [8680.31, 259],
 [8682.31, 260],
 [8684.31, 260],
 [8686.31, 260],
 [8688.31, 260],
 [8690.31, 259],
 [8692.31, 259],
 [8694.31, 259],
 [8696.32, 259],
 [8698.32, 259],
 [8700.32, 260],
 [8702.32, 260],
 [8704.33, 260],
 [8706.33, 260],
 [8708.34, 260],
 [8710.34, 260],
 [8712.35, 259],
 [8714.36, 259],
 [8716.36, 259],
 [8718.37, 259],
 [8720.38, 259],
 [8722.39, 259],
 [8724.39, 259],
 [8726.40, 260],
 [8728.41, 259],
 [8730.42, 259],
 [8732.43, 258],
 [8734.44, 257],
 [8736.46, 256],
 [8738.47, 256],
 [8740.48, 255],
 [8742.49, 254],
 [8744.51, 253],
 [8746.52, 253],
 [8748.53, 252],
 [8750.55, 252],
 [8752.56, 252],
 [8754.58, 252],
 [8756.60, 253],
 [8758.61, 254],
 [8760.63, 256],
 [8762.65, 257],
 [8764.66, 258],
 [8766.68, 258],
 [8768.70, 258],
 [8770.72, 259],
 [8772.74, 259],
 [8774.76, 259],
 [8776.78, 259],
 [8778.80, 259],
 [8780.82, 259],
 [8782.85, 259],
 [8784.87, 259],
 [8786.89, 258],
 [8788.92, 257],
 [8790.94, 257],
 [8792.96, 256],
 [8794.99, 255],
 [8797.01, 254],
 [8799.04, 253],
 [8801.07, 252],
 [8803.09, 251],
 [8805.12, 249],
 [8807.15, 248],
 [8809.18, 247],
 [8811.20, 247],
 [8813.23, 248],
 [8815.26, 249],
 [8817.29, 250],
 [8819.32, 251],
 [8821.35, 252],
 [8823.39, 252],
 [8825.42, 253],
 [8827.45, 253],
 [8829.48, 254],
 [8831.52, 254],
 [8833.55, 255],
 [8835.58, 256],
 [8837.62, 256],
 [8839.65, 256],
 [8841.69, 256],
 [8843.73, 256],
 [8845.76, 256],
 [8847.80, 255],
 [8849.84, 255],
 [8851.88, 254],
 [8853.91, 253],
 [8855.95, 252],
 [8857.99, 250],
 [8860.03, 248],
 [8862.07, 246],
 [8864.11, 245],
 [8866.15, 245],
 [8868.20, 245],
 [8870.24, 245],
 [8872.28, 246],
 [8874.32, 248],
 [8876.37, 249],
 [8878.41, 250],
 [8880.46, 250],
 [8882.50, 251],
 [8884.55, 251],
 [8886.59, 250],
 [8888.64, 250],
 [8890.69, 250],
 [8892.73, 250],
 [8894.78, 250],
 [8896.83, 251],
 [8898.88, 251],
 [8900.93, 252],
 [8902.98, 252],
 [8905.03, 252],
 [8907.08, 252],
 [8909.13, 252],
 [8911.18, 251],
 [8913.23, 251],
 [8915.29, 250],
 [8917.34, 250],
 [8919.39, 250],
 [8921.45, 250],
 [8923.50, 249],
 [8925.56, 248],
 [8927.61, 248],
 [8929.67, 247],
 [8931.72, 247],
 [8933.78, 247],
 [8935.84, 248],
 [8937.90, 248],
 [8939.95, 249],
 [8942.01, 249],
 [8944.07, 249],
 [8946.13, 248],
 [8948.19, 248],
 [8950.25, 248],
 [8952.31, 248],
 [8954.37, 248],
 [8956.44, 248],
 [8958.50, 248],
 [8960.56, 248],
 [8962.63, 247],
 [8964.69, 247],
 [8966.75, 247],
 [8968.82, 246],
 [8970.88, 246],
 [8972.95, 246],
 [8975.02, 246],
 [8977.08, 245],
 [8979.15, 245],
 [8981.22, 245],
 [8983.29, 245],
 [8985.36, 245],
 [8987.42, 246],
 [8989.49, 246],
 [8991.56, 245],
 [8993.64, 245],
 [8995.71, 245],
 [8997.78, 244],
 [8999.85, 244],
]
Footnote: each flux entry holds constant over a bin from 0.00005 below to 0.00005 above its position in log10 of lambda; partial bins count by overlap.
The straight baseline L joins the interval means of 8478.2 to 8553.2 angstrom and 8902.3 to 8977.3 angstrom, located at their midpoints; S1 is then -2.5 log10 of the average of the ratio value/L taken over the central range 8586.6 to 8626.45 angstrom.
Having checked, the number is -0.03 mag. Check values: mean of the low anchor 259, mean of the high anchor 248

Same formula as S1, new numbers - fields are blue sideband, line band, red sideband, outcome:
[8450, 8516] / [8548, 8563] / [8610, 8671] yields 0.05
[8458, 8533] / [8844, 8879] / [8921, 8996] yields 0.01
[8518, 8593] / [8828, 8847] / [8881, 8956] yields -0.02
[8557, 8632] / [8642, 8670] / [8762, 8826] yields 0.05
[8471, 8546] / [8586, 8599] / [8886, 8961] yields -0.03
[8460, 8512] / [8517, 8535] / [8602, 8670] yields 0.00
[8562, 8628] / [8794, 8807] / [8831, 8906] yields 0.01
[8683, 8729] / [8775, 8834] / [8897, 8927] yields 0.01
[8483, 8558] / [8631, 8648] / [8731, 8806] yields -0.04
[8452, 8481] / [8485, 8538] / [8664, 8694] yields 0.02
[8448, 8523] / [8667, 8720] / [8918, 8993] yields 0.01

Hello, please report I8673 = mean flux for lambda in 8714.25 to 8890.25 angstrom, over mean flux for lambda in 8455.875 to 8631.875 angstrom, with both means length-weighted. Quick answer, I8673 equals 0.96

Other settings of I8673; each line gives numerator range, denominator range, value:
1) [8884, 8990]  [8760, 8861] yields 0.98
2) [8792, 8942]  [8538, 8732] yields 0.97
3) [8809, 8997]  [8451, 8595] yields 0.95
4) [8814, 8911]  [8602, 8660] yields 0.96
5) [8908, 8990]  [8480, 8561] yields 0.96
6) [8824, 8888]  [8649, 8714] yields 0.99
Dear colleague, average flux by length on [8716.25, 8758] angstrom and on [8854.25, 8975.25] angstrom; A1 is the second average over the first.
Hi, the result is 0.97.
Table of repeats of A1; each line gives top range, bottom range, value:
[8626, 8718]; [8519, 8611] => 0.99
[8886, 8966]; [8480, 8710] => 0.96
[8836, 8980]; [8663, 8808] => 0.98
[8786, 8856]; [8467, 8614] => 0.97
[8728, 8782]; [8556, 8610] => 0.97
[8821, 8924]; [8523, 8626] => 0.97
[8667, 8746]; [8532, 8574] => 1.02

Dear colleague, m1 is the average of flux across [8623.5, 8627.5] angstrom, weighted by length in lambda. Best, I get 266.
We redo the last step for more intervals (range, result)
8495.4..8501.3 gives 258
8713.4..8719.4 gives 259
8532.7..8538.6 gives 253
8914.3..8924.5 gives 250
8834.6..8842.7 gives 256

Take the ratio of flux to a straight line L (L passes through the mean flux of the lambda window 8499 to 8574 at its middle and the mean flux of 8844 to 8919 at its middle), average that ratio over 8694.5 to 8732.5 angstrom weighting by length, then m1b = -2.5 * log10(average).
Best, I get -0.02 mag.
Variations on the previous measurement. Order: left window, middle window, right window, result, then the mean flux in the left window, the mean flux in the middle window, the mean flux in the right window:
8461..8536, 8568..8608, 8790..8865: -0.01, 267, 266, 252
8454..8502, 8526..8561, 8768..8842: 0.08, 270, 249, 254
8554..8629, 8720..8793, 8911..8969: 0.00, 265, 257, 248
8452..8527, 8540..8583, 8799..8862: 0.04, 268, 255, 252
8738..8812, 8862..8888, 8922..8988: 0.01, 255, 248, 247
